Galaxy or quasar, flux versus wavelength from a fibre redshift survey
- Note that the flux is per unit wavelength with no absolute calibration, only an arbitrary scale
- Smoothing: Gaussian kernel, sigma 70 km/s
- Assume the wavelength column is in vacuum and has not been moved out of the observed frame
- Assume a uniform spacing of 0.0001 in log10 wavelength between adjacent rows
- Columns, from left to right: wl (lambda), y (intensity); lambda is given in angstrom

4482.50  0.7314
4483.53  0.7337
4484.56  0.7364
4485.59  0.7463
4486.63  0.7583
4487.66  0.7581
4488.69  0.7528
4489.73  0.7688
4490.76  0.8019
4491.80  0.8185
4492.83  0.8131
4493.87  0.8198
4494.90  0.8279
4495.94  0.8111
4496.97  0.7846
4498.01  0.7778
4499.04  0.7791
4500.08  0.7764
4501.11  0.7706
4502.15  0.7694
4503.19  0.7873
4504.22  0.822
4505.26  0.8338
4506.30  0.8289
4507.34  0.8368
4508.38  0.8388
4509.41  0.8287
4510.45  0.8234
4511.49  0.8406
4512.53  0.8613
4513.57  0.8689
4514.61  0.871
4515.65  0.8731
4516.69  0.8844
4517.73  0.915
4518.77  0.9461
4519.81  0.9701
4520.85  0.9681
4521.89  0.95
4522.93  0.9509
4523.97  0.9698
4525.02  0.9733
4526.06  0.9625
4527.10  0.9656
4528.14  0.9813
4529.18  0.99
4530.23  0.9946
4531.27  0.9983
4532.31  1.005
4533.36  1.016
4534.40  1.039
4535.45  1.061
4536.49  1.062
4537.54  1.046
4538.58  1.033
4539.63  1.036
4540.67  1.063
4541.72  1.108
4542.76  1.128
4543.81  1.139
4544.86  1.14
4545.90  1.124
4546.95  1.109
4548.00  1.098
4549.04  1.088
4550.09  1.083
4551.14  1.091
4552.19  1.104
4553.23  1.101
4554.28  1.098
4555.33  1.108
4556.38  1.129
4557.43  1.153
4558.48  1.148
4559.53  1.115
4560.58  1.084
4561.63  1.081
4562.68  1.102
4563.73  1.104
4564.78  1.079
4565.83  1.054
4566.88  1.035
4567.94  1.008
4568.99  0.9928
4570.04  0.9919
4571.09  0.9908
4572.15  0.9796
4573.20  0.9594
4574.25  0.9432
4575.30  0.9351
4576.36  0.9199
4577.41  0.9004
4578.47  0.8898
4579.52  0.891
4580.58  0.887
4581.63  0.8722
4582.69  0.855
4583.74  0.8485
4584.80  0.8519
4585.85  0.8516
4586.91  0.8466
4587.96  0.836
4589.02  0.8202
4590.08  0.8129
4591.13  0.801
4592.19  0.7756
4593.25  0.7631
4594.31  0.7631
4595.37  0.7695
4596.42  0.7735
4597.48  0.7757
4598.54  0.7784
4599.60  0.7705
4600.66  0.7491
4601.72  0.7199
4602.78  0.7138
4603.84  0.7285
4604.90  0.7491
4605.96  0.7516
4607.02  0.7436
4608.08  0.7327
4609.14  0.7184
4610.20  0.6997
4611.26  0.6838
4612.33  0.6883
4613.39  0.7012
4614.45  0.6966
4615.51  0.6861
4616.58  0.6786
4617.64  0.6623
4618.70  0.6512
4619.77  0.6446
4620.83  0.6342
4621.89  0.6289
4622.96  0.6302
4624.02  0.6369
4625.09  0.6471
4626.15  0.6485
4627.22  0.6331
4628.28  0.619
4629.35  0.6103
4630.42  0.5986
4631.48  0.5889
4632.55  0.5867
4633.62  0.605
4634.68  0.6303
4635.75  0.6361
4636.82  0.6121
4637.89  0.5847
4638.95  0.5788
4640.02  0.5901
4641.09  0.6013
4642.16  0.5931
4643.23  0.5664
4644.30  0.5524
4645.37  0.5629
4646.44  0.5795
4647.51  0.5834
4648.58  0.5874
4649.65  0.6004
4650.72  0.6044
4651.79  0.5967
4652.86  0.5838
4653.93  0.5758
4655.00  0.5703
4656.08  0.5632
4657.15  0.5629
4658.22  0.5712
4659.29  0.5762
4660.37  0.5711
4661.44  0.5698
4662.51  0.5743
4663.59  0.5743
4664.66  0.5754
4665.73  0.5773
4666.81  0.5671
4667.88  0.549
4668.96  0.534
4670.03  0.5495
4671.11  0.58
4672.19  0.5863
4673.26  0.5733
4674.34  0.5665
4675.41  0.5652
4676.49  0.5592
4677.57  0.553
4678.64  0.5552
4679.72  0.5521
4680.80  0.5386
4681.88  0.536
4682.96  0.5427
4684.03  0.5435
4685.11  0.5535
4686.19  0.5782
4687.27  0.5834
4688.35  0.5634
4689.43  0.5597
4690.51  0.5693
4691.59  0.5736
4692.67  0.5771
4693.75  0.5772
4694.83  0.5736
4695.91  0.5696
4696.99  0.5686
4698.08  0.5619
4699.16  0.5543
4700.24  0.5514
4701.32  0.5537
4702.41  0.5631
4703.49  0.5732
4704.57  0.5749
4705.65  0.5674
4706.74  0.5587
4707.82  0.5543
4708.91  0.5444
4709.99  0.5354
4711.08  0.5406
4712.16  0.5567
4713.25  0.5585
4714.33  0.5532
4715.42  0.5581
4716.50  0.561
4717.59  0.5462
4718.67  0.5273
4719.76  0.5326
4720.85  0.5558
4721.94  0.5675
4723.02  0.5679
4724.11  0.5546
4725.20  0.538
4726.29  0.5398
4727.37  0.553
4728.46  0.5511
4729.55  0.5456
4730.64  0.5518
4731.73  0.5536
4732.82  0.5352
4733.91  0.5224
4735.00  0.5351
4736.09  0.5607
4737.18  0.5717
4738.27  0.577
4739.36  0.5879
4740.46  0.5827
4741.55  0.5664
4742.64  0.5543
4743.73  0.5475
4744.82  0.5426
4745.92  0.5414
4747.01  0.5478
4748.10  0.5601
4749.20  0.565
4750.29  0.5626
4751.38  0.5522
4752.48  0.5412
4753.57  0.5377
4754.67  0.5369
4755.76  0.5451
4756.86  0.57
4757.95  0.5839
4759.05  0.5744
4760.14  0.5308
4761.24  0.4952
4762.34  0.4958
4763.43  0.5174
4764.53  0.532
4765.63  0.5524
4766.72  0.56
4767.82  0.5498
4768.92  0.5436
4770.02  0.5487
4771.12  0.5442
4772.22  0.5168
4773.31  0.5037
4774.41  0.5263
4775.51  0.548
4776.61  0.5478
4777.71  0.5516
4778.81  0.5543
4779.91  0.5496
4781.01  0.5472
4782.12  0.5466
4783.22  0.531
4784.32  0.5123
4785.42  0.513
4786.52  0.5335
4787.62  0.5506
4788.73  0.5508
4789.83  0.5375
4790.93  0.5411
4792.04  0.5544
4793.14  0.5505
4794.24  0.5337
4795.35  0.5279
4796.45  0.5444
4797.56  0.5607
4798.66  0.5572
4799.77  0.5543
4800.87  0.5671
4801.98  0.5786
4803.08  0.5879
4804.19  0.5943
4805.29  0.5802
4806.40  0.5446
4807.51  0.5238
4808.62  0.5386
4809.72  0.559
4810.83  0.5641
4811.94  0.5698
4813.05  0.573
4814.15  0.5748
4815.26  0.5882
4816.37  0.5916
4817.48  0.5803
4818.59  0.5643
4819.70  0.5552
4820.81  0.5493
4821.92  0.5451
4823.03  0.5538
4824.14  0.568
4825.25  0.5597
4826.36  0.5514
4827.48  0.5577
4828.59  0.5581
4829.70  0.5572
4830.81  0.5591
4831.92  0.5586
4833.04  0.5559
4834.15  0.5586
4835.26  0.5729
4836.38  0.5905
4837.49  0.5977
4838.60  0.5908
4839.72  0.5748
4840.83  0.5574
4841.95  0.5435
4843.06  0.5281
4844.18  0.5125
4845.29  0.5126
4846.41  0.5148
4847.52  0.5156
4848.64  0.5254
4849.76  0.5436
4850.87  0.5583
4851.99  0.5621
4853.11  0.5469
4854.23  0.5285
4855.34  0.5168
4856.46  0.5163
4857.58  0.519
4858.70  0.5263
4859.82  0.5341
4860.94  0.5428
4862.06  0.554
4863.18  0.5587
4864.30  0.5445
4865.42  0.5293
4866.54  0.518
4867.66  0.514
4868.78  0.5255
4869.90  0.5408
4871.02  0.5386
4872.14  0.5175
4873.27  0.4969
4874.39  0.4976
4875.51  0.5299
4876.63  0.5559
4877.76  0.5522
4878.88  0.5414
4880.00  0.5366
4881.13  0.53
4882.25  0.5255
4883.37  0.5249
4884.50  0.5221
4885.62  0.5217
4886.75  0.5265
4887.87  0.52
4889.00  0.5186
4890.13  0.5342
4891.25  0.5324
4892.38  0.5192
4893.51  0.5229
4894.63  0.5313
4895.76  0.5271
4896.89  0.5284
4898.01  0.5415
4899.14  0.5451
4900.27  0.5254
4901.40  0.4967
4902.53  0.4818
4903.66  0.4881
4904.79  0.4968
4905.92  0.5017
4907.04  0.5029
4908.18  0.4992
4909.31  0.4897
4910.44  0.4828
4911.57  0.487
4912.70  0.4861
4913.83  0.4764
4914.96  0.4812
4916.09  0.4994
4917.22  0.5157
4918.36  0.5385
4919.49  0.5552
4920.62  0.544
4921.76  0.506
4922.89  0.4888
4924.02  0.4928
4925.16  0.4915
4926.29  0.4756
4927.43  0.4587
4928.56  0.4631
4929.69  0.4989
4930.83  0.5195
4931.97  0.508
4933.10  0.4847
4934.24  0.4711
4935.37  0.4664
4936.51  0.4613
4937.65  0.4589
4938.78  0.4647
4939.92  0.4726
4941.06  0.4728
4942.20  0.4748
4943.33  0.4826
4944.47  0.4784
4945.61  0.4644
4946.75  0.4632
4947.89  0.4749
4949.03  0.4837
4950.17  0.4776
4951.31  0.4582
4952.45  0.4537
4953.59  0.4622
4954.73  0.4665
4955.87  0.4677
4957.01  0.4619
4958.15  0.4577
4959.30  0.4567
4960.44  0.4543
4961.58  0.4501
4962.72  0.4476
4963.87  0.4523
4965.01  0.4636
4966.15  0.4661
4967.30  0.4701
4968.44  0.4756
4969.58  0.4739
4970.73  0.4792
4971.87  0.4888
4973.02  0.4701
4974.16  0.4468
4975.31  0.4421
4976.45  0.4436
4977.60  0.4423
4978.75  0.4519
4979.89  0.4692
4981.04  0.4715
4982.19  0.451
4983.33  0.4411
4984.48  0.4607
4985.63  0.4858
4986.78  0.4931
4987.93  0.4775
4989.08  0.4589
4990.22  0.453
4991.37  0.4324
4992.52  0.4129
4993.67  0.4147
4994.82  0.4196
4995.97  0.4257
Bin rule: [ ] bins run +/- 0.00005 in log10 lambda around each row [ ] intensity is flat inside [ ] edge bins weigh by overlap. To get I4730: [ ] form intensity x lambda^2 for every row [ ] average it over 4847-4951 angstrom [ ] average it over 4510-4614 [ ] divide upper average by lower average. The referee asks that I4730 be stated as 0.63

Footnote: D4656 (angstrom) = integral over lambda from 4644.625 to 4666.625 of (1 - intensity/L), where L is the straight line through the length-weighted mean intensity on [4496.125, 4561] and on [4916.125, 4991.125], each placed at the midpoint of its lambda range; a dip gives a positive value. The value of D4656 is 6.6 angstrom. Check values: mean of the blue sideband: 0.975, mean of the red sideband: 0.473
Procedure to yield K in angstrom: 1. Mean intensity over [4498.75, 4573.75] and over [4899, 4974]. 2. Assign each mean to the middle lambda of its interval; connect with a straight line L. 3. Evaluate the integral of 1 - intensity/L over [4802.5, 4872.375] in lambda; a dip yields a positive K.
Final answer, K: 6.5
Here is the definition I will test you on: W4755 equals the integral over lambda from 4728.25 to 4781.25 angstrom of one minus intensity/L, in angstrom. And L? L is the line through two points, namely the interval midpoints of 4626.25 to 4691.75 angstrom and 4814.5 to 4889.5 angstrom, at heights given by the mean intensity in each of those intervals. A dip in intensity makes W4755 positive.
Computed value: 1.2 angstrom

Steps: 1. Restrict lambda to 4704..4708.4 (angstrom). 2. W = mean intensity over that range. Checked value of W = 0.564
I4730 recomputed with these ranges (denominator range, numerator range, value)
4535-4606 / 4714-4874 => 0.63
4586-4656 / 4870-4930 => 0.86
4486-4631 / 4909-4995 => 0.63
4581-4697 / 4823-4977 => 0.89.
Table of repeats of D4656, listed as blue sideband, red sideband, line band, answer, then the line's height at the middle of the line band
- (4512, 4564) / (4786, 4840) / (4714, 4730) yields 3.7 angstrom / 0.717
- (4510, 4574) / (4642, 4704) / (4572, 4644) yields 6.2 angstrom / 0.794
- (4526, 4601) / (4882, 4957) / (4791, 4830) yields 5.0 angstrom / 0.644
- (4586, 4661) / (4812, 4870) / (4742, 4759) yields 1.2 angstrom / 0.597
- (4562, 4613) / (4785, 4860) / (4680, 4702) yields 4.8 angstrom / 0.72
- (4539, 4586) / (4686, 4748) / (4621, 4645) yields 6.1 angstrom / 0.814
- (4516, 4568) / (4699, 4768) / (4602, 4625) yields 4.7 angstrom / 0.862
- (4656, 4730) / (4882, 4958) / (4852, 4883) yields -1.3 angstrom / 0.51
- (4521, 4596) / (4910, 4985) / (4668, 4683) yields 5.0 angstrom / 0.836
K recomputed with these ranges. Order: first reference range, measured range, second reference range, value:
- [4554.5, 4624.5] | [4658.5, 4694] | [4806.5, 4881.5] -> 8.7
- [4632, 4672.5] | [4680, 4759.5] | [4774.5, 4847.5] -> 1.8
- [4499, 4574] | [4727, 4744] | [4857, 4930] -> 4.0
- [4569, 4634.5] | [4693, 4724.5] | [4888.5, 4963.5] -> 5.3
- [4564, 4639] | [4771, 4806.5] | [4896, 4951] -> 3.6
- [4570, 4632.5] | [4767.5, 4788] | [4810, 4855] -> 2.3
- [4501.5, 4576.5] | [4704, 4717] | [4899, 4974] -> 3.7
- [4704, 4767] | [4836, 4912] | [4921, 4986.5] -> -4.4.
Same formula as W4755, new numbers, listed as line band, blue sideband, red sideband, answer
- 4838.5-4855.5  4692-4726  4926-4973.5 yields -1.0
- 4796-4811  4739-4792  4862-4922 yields -0.7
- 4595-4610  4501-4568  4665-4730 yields 1.3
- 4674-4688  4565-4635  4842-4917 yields 2.9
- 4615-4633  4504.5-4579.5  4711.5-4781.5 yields 4.1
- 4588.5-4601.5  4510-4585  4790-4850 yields 2.1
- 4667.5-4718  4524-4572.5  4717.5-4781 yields 9.5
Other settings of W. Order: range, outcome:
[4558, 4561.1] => 1.12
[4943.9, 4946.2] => 0.471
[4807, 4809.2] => 0.533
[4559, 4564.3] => 1.1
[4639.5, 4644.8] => 0.58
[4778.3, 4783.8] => 0.545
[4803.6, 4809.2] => 0.557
